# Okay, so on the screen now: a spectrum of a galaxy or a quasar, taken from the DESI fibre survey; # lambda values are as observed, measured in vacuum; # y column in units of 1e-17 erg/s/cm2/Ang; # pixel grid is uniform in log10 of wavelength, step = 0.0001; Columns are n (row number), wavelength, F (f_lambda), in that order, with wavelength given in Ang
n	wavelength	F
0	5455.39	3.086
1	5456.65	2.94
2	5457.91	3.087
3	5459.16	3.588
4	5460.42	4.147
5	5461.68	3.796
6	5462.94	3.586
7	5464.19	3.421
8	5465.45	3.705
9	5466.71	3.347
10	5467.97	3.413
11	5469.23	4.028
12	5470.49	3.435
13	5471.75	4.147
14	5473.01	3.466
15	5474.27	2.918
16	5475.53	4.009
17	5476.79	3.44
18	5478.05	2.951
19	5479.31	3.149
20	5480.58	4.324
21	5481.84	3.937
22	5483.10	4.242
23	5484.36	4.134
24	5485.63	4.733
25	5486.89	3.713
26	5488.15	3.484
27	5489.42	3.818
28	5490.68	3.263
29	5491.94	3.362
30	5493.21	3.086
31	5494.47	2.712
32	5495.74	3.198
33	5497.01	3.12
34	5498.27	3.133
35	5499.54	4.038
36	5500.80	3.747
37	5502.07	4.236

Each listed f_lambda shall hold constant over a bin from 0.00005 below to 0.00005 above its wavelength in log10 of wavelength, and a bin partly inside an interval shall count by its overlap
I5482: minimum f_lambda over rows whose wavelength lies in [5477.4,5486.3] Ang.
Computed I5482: 2.951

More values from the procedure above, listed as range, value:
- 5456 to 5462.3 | 2.94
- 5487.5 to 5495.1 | 2.712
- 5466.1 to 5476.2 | 2.918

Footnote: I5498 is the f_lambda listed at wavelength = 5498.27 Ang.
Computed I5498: 3.133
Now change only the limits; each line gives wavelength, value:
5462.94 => 3.586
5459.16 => 3.588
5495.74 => 3.198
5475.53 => 4.009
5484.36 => 4.134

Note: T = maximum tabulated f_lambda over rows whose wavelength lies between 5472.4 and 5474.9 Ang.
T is 3.466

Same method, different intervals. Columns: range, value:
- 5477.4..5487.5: 4.733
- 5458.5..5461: 4.147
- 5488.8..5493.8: 3.818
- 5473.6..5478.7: 4.009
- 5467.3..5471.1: 4.028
